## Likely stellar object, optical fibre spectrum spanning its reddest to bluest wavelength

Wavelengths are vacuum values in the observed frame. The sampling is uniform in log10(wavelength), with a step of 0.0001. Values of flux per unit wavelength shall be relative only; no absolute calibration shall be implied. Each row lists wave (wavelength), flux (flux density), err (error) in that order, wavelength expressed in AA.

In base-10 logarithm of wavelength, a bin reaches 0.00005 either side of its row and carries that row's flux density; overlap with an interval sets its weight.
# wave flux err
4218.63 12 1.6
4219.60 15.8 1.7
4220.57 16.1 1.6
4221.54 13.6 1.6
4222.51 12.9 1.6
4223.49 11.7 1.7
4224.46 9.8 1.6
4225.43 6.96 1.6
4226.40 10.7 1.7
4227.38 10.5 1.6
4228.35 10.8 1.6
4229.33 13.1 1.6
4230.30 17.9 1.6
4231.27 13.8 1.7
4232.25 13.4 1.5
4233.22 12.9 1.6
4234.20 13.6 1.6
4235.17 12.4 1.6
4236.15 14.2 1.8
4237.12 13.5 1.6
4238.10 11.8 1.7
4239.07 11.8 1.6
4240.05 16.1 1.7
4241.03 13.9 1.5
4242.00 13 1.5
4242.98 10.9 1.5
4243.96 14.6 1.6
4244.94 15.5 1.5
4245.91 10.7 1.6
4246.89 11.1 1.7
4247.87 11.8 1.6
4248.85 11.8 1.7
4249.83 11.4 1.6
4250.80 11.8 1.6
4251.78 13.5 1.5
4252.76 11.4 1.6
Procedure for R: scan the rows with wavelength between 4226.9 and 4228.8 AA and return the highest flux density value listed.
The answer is 10.8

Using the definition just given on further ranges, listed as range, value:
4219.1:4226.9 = 16.1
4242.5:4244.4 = 14.6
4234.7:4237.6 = 14.2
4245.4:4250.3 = 11.8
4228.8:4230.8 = 17.9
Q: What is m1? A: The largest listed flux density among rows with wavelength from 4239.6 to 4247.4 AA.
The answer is 16.1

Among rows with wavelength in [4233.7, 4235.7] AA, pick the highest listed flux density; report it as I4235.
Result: 13.6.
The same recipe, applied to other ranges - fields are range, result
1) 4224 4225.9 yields 9.8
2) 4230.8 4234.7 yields 13.8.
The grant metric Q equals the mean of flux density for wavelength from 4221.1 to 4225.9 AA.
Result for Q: 11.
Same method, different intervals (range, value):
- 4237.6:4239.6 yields 11.9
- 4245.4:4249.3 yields 11.4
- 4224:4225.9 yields 8.38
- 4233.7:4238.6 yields 13.1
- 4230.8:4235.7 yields 13.2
